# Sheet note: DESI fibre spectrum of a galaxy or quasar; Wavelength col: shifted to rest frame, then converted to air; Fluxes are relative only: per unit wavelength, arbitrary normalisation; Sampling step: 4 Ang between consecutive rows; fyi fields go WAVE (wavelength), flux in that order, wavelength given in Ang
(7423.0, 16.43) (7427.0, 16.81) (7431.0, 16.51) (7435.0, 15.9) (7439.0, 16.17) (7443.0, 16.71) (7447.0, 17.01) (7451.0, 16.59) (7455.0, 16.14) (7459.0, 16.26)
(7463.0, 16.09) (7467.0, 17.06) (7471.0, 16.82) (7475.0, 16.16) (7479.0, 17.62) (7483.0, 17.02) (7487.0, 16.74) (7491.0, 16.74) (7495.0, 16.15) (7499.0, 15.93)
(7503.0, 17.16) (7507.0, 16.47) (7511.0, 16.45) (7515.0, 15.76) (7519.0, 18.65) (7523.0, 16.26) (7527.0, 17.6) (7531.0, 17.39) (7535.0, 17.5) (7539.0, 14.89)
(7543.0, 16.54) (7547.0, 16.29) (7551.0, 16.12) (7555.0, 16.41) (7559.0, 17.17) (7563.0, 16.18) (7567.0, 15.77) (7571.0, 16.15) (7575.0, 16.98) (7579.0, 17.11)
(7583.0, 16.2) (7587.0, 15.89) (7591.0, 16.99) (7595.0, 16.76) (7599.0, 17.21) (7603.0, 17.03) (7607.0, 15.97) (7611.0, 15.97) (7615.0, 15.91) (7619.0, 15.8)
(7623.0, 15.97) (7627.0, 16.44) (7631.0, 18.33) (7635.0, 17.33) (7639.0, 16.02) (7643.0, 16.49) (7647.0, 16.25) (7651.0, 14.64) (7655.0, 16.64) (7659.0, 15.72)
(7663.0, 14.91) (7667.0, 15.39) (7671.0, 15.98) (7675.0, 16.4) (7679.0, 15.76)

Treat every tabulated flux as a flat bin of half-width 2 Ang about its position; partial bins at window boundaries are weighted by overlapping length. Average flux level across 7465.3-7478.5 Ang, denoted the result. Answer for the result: 16.8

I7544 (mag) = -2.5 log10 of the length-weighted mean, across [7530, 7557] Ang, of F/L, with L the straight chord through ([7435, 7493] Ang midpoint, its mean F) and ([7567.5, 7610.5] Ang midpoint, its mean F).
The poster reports 0.01 mag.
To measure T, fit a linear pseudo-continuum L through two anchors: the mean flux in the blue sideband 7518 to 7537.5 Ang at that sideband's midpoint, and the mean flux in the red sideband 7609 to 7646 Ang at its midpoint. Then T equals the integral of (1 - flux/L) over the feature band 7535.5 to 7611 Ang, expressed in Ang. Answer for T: 2.3 Ang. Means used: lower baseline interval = 17.4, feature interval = 16.4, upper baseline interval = 16.5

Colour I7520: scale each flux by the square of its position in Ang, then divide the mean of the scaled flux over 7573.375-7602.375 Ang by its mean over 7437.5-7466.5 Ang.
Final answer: 1.1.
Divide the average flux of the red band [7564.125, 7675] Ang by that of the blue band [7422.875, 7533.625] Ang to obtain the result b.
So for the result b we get 0.98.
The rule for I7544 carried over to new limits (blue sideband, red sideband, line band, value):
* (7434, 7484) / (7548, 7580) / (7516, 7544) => -0.03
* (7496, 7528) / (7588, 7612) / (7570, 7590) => 0.01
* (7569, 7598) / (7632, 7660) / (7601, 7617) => 0.02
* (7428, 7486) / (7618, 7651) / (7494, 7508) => 0.01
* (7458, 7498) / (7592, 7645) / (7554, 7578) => 0.01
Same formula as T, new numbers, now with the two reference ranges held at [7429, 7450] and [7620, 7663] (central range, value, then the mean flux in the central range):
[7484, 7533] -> -1.1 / 16.8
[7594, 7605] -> -0.5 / 17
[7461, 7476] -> -0.1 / 16.6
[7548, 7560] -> -0.1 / 16.5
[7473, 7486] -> -0.4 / 16.9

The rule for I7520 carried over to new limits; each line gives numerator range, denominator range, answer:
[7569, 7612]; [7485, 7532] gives 1.01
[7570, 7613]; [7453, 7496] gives 1.03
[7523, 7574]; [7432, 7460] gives 1.03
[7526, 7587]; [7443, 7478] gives 1.02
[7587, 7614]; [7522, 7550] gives 1.01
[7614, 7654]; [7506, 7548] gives 1.00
